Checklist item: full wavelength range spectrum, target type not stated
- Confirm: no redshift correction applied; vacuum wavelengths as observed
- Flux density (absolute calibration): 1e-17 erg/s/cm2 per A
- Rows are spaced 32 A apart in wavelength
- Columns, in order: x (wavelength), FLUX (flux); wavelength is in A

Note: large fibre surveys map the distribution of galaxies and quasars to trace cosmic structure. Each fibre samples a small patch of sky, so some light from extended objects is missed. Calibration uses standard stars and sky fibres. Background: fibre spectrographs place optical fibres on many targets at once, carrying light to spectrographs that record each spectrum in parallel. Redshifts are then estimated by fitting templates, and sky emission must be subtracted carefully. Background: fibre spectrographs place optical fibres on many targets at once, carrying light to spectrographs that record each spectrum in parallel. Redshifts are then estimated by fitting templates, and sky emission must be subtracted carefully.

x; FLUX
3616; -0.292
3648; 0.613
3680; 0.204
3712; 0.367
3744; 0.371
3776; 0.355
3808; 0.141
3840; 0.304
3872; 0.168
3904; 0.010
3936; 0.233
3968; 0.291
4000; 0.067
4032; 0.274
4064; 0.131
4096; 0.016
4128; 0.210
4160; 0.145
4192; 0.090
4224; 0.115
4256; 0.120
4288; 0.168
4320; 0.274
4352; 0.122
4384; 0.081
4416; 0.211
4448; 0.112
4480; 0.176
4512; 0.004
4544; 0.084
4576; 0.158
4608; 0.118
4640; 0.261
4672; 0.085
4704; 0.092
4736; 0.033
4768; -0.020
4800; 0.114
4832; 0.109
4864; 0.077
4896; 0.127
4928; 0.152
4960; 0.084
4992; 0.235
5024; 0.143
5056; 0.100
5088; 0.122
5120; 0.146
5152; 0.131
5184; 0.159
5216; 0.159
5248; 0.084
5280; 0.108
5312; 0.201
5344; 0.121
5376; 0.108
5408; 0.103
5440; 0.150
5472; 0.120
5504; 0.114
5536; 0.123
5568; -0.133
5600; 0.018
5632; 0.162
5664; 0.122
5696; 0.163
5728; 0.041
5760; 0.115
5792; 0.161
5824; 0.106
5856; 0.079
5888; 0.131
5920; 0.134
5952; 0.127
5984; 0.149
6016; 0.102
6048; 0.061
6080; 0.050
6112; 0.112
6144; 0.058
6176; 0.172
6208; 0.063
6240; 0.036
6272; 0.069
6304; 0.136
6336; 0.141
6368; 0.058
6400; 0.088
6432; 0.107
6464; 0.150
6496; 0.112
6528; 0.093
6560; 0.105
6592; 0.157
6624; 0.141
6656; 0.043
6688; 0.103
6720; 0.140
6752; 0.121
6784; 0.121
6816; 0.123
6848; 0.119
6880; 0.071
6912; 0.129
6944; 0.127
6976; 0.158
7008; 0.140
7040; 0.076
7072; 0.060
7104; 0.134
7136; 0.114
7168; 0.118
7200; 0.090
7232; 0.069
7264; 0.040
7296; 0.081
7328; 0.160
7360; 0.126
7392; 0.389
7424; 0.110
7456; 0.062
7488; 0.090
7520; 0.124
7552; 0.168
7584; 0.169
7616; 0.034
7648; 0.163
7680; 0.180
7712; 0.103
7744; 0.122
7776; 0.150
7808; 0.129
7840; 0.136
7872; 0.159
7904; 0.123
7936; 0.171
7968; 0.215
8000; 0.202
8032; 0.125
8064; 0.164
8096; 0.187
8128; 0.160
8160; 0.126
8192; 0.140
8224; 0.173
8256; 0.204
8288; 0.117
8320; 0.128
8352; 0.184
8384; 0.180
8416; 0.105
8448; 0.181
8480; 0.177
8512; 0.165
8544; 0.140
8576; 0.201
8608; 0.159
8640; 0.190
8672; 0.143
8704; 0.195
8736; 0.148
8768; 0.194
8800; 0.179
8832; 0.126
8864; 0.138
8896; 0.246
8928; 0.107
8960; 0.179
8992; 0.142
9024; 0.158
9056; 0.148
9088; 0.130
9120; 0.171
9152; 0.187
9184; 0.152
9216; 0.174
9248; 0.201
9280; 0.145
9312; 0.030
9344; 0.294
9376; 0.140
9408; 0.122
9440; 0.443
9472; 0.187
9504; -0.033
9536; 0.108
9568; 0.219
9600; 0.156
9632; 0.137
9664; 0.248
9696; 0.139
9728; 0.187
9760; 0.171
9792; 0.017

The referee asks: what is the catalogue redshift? 0.985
